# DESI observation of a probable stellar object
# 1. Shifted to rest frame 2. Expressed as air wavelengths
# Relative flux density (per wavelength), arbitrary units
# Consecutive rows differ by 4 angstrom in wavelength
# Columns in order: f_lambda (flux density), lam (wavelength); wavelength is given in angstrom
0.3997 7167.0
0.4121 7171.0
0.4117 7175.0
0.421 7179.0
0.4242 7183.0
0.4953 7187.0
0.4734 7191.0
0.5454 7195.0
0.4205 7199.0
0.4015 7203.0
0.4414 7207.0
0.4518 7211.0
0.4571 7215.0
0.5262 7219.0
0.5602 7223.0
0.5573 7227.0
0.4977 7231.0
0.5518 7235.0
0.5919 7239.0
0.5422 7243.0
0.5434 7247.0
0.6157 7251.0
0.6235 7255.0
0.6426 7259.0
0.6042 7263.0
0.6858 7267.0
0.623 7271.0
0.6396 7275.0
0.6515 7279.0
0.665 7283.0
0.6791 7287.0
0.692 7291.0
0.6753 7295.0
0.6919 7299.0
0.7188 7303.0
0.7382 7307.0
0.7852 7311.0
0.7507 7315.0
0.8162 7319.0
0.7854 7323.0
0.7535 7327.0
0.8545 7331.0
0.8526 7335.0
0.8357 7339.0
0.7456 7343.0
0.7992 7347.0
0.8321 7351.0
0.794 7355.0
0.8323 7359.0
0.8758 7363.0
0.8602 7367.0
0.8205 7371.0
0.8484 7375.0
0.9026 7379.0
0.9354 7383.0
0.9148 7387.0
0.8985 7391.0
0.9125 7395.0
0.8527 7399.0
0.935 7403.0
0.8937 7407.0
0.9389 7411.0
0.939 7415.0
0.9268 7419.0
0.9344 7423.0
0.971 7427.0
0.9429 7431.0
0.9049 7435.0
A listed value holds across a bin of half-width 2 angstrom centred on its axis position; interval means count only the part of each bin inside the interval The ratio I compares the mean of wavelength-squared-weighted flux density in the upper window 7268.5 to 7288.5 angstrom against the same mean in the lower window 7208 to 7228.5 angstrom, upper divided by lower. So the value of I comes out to 1.31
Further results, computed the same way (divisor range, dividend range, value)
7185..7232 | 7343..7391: 1.84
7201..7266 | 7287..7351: 1.45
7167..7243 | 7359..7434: 1.99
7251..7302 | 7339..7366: 1.27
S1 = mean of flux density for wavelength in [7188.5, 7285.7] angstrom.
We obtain 0.555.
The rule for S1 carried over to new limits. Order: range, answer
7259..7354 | 0.732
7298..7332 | 0.766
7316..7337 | 0.81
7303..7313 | 0.753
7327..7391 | 0.846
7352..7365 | 0.834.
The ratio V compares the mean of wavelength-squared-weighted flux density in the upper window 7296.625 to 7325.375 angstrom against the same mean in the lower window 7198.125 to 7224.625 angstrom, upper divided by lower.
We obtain 1.66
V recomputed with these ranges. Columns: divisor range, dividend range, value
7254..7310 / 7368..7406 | 1.37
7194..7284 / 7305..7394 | 1.53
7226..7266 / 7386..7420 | 1.64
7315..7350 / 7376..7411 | 1.15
